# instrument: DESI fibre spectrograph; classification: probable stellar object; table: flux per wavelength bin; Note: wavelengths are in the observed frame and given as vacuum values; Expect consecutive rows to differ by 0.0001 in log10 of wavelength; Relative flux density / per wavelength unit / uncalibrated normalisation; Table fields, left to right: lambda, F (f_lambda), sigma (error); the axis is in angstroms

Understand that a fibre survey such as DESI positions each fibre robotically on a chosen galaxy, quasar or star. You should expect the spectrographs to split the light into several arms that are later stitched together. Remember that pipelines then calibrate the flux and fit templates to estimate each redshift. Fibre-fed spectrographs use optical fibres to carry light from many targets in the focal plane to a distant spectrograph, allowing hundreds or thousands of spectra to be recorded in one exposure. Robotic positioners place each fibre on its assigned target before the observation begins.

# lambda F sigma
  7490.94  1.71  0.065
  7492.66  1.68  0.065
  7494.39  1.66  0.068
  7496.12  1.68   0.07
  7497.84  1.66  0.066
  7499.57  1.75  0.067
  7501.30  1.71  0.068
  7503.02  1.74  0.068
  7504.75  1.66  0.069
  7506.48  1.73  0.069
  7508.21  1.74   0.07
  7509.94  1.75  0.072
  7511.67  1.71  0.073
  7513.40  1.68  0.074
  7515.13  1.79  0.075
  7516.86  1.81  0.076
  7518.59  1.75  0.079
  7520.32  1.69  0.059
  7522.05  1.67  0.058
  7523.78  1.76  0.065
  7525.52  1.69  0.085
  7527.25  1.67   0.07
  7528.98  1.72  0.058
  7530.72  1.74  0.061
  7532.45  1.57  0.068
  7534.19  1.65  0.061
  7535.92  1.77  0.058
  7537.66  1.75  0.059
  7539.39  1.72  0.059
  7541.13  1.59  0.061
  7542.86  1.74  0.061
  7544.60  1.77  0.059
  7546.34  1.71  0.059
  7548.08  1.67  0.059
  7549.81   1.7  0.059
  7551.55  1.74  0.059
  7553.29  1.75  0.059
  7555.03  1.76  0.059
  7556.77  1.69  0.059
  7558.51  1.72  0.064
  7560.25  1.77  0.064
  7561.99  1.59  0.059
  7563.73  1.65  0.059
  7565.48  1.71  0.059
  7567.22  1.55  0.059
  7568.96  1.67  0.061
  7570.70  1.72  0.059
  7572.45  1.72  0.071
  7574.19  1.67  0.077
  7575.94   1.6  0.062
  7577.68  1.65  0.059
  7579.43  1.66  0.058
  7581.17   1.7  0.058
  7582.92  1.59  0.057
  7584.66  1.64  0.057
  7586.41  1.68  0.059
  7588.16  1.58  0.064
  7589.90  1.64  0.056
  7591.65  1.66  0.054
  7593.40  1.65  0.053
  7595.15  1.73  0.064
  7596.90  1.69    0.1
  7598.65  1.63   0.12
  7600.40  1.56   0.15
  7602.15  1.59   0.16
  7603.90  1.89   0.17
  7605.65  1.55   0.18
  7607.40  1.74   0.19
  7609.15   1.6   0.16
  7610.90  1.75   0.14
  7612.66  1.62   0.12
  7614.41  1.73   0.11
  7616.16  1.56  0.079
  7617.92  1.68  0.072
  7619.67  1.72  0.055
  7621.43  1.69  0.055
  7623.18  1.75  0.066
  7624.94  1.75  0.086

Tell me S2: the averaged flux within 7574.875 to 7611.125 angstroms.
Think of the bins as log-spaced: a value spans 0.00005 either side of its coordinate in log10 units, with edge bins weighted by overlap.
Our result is 1.65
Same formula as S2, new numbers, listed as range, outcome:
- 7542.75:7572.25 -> 1.7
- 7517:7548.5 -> 1.7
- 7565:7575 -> 1.67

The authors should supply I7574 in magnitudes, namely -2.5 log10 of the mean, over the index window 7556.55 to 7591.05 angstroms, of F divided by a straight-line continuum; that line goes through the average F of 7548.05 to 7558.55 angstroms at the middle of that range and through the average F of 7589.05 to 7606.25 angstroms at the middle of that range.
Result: 0.02 mag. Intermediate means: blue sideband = 1.72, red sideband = 1.66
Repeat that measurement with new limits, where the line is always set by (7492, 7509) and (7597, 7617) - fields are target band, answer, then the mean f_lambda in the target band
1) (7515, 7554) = -0.016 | 1.71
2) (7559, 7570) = 0.010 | 1.66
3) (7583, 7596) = 0.010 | 1.65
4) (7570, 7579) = 0.002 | 1.67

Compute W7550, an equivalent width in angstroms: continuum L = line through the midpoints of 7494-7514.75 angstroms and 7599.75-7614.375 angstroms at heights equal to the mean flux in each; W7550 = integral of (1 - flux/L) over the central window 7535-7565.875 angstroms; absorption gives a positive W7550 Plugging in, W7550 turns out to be -0.37 angstroms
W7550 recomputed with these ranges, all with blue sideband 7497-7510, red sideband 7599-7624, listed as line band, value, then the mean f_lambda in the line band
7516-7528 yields -0.1 angstroms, 1.72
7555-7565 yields 0.0 angstroms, 1.69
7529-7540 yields 0.0 angstroms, 1.7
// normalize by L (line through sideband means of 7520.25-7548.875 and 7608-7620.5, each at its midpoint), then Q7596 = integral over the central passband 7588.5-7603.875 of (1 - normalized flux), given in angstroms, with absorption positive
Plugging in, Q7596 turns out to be 0.18 angstroms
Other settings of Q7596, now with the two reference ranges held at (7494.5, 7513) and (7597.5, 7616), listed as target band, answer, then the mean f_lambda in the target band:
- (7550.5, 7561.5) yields -0.3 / 1.73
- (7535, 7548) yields -0.2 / 1.72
